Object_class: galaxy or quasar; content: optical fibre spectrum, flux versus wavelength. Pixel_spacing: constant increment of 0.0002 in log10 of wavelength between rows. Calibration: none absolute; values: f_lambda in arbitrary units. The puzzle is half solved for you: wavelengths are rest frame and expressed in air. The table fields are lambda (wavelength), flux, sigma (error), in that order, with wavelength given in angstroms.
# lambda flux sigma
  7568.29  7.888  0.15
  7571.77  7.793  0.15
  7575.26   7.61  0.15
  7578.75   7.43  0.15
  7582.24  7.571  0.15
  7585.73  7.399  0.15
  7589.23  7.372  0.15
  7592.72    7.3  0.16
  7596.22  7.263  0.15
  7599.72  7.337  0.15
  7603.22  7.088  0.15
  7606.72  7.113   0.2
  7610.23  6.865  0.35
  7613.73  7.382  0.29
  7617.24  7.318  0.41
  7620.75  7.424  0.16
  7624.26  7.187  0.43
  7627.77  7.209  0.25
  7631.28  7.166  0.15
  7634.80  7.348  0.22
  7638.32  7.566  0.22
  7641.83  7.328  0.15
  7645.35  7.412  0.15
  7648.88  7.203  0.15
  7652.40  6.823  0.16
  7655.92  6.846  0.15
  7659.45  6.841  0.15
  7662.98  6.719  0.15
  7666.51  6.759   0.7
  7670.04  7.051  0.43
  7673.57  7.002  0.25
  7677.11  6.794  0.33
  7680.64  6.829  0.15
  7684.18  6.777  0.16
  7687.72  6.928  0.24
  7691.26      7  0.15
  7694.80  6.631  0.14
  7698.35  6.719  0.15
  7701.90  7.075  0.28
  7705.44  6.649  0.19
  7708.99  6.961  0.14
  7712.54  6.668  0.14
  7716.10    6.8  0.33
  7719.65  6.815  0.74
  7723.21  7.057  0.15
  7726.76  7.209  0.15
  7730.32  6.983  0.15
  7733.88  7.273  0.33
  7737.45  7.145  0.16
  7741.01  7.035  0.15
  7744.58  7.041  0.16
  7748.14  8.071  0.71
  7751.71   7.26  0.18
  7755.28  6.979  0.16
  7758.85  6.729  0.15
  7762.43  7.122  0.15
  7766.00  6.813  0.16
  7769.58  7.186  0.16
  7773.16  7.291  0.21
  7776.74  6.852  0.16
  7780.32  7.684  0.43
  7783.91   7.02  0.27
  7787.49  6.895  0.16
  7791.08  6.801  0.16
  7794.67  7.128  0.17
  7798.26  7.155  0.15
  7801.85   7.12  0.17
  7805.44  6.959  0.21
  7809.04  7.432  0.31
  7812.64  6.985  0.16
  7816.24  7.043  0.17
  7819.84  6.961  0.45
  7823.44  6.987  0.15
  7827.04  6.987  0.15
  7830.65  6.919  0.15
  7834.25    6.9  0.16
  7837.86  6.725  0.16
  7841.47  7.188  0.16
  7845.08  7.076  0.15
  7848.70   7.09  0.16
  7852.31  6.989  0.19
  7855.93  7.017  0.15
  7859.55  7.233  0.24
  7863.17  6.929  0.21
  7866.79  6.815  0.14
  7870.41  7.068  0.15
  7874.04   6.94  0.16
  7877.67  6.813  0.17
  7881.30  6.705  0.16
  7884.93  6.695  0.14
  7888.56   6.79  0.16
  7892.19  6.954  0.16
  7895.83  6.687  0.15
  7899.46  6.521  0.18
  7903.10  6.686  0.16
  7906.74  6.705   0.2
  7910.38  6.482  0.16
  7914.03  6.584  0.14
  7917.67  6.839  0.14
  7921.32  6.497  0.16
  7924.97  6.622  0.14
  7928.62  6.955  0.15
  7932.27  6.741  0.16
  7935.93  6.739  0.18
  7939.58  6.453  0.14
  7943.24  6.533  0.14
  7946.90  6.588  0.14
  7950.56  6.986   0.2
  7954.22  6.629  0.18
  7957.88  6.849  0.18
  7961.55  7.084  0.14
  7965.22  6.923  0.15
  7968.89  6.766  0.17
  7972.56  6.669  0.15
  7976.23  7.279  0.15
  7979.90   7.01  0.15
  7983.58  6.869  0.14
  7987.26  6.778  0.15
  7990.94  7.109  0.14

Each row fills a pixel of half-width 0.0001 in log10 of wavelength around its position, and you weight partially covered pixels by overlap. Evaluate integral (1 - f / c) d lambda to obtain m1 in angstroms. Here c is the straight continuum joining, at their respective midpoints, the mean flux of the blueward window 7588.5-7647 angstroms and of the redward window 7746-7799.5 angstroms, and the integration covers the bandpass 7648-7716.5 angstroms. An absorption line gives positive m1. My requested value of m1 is 3.5 angstroms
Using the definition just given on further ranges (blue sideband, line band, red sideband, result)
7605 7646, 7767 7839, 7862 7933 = -1.24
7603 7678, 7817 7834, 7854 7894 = -0.03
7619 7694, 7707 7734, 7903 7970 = 0.10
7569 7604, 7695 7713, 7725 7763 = 1.06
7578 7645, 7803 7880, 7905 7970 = -1.24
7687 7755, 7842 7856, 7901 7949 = -0.56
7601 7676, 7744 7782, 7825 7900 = -0.98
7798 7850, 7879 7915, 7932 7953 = 0.64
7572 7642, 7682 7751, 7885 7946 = 0.94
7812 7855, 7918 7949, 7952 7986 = 1.20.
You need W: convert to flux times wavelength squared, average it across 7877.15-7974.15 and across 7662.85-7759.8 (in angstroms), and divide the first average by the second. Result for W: 1.02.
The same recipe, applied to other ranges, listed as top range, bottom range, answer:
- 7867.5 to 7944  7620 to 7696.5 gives 1.02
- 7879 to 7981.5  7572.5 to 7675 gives 1.01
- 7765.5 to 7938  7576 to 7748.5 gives 1.02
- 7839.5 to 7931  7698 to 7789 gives 1.00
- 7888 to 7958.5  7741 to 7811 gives 0.97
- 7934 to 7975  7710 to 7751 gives 1.01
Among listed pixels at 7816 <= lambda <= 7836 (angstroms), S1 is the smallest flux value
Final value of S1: 6.9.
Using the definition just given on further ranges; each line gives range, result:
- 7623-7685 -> 6.719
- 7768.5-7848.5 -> 6.725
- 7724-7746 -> 6.983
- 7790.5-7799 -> 6.801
